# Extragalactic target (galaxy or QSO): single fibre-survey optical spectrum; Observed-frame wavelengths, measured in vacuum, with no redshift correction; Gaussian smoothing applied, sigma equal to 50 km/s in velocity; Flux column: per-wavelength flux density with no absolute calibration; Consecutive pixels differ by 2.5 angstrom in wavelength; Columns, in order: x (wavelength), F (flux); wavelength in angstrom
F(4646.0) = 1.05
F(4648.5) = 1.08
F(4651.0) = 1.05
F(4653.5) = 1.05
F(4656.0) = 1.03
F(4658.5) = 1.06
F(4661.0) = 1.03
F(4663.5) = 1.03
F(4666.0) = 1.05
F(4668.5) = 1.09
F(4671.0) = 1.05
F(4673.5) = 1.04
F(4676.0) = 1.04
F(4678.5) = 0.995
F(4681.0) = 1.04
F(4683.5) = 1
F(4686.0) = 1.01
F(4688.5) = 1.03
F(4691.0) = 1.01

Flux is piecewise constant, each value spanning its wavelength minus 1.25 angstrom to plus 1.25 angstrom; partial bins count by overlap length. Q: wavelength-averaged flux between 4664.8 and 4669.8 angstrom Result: 1.07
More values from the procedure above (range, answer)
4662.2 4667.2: 1.04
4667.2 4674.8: 1.06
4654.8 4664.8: 1.04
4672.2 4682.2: 1.03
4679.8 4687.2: 1.02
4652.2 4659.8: 1.05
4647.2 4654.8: 1.06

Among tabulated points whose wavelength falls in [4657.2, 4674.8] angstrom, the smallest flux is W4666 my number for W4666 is 1.03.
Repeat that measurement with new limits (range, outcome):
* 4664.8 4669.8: 1.05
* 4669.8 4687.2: 0.995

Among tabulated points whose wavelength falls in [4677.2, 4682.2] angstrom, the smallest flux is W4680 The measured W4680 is 0.995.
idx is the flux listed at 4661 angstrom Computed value 1.03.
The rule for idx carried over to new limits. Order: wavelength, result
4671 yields 1.05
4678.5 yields 0.995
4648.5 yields 1.08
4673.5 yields 1.04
